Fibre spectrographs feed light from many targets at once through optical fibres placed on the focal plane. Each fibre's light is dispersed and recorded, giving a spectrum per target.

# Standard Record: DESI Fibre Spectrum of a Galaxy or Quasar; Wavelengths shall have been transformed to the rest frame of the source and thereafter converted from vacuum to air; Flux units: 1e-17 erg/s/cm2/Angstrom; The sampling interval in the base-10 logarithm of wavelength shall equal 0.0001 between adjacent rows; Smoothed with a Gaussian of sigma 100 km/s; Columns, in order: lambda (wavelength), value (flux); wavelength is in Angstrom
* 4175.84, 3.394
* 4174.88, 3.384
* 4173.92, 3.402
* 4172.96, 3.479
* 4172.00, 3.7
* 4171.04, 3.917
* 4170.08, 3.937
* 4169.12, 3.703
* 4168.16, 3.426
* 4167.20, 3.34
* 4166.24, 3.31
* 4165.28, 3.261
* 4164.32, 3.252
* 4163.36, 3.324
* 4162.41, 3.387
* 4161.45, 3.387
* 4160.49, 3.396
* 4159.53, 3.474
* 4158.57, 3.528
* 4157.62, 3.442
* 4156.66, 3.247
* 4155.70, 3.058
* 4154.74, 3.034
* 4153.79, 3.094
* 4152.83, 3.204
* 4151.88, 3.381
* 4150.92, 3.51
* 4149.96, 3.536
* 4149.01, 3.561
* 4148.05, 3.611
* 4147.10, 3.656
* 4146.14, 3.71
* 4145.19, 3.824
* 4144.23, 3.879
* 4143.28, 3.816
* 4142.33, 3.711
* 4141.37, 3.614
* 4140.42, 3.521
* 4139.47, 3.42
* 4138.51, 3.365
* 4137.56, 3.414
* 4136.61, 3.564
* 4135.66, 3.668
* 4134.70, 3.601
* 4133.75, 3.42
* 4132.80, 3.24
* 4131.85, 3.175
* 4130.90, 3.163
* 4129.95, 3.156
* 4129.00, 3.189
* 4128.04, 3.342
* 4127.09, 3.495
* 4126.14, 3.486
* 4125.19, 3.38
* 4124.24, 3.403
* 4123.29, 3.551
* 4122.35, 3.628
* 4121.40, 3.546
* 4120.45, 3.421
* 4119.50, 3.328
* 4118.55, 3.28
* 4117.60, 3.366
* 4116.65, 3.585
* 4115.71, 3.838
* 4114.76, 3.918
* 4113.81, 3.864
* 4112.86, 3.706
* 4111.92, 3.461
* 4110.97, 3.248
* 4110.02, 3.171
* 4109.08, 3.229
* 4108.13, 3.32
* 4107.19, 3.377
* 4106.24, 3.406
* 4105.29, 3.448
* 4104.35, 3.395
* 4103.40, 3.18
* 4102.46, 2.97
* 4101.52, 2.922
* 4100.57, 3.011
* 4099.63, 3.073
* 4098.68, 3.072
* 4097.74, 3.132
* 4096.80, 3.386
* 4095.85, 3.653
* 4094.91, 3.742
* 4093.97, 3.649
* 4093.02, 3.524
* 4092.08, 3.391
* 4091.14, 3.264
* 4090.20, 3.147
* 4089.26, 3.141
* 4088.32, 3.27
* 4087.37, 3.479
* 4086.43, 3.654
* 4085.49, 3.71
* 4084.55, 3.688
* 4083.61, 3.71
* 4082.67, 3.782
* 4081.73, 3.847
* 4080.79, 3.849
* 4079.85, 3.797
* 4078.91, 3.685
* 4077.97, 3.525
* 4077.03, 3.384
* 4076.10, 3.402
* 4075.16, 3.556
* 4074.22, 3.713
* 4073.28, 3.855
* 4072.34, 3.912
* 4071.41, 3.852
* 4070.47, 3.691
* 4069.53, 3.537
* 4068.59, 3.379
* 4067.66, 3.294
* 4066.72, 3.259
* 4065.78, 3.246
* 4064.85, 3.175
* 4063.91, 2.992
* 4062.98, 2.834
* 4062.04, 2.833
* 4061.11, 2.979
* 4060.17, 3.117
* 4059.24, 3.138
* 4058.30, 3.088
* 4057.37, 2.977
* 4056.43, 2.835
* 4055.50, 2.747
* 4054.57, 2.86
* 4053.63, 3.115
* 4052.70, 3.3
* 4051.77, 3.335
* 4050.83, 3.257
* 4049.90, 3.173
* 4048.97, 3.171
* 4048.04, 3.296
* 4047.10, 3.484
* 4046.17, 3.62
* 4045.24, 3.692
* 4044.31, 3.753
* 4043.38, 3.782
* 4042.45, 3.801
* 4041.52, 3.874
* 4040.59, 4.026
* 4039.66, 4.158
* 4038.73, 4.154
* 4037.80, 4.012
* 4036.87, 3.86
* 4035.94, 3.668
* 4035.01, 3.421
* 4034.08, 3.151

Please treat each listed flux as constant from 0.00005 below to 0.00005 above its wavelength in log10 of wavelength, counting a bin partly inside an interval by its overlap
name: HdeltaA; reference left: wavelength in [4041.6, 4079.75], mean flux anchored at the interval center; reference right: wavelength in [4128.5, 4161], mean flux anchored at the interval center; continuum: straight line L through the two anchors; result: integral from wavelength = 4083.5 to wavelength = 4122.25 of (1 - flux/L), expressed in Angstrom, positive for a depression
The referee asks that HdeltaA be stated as -0.1 Angstrom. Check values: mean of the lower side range 3.35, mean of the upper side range 3.45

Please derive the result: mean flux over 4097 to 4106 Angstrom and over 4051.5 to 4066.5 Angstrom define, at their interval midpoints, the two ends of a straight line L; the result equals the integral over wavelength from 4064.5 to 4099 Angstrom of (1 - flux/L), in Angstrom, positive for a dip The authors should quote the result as -4.8 Angstrom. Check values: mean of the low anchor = 3.04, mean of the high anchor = 3.15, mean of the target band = 3.53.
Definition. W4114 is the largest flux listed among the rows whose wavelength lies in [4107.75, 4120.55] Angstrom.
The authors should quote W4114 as 3.918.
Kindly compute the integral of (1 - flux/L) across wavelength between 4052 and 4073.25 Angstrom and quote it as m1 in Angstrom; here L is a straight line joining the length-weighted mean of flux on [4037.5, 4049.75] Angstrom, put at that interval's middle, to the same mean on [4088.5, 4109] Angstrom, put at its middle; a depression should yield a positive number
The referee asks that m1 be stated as 2.2 Angstrom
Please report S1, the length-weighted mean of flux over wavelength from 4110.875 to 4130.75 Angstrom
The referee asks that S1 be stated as 3.48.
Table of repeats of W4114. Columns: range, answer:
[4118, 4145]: 3.879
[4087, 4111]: 3.742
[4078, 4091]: 3.849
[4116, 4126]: 3.628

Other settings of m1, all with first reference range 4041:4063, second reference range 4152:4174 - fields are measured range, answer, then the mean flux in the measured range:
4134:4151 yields -1.16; 3.61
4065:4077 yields -0.93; 3.54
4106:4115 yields -0.33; 3.46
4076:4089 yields -1.28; 3.63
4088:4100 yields -0.10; 3.35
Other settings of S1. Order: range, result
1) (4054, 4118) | 3.39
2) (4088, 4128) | 3.39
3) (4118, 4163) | 3.44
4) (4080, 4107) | 3.41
